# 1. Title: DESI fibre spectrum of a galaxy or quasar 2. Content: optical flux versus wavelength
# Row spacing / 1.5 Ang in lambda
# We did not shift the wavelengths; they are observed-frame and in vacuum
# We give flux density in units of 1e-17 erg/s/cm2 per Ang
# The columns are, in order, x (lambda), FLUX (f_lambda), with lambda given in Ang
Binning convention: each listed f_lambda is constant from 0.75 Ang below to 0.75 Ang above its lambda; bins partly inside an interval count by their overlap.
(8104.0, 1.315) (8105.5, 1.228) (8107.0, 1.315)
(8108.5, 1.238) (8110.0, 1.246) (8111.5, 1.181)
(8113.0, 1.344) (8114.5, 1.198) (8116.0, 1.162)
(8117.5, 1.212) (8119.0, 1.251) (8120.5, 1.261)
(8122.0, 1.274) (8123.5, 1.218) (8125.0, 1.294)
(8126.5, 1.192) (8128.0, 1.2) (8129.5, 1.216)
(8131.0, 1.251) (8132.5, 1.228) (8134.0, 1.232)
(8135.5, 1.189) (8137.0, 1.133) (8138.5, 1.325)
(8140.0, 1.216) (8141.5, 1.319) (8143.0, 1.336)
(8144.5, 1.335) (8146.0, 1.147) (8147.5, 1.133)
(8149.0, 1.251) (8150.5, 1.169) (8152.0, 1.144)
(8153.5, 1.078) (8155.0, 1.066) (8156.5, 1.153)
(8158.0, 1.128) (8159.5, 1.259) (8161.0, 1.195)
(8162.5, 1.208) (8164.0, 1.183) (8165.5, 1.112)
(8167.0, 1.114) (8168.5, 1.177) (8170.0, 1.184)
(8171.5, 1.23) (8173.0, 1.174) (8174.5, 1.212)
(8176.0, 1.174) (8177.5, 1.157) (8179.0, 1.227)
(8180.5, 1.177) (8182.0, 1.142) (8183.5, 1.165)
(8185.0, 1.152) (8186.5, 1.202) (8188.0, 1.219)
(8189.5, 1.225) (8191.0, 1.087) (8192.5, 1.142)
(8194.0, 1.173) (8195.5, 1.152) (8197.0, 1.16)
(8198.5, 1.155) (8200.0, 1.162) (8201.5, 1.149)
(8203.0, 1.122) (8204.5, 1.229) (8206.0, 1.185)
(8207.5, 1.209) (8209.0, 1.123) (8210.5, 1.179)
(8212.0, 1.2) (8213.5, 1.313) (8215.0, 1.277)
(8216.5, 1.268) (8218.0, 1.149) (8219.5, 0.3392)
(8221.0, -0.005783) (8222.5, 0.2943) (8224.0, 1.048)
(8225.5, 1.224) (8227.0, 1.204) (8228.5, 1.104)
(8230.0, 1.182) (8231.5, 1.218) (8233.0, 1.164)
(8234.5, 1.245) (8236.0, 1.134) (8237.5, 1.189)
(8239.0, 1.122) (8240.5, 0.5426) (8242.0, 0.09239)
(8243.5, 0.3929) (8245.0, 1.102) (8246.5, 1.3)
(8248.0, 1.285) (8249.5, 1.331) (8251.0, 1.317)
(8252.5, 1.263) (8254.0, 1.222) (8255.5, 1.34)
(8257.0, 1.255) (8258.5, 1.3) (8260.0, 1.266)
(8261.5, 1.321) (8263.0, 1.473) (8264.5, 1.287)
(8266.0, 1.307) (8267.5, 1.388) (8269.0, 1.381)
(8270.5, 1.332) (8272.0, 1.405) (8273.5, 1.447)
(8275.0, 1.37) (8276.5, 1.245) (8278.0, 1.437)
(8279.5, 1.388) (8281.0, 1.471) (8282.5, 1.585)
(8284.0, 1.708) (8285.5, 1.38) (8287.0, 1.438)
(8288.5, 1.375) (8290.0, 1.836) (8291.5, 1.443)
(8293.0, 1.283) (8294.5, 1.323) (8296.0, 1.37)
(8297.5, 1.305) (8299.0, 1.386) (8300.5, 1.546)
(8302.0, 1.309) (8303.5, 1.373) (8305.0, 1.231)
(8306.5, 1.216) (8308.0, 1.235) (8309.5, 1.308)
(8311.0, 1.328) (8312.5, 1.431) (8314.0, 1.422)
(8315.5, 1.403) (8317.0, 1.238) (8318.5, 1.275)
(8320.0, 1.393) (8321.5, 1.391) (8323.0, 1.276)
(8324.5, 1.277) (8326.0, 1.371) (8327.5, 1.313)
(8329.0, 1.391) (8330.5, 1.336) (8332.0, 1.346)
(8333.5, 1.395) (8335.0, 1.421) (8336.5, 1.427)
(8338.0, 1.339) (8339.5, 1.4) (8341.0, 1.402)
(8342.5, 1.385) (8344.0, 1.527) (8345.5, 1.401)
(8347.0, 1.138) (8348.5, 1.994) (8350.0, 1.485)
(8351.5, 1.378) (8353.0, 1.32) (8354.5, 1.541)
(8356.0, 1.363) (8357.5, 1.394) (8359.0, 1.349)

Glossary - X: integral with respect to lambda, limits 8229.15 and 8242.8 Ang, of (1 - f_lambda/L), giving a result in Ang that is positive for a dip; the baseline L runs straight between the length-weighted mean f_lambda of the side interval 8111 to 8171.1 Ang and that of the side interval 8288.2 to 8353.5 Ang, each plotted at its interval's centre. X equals 3.3 Ang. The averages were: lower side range 1.21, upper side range 1.38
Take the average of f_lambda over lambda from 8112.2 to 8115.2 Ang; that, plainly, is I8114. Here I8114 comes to 1.27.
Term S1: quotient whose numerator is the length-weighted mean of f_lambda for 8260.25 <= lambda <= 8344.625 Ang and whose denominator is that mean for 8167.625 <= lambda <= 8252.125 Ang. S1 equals 1.3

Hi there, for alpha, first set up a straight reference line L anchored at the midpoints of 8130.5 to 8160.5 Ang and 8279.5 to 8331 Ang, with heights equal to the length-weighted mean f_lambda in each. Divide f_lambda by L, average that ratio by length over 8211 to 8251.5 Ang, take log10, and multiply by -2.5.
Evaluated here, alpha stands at 0.28 mag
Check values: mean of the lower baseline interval 1.2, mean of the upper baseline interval 1.38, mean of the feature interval 1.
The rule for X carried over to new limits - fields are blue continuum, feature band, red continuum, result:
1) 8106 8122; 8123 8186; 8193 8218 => 1.23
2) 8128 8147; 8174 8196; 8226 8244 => -1.21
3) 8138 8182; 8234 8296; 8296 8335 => 0.85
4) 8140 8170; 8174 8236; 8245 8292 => 7.75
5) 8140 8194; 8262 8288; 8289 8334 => -1.96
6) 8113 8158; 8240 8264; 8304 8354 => 3.46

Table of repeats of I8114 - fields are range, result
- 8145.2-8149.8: 1.18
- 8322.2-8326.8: 1.31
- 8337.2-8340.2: 1.37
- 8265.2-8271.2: 1.35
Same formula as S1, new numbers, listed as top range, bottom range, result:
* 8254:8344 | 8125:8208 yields 1.16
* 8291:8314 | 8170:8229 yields 1.21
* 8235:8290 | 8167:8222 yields 1.12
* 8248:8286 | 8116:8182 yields 1.14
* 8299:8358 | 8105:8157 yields 1.13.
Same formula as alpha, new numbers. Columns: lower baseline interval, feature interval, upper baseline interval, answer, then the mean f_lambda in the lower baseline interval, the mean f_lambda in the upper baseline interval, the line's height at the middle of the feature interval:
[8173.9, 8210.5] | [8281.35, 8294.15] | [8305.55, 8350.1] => -0.14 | 1.17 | 1.37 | 1.31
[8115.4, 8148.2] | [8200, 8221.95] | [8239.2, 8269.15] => 0.13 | 1.23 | 1.15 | 1.18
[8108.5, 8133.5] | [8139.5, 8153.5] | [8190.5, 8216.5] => 0.00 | 1.23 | 1.18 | 1.22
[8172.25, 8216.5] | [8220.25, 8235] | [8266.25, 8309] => 0.29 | 1.18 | 1.4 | 1.26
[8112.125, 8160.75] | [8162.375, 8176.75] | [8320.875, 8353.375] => 0.06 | 1.22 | 1.4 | 1.25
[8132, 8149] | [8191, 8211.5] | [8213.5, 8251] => -0.09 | 1.24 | 0.981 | 1.07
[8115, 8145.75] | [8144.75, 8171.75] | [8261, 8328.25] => 0.09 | 1.24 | 1.38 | 1.26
